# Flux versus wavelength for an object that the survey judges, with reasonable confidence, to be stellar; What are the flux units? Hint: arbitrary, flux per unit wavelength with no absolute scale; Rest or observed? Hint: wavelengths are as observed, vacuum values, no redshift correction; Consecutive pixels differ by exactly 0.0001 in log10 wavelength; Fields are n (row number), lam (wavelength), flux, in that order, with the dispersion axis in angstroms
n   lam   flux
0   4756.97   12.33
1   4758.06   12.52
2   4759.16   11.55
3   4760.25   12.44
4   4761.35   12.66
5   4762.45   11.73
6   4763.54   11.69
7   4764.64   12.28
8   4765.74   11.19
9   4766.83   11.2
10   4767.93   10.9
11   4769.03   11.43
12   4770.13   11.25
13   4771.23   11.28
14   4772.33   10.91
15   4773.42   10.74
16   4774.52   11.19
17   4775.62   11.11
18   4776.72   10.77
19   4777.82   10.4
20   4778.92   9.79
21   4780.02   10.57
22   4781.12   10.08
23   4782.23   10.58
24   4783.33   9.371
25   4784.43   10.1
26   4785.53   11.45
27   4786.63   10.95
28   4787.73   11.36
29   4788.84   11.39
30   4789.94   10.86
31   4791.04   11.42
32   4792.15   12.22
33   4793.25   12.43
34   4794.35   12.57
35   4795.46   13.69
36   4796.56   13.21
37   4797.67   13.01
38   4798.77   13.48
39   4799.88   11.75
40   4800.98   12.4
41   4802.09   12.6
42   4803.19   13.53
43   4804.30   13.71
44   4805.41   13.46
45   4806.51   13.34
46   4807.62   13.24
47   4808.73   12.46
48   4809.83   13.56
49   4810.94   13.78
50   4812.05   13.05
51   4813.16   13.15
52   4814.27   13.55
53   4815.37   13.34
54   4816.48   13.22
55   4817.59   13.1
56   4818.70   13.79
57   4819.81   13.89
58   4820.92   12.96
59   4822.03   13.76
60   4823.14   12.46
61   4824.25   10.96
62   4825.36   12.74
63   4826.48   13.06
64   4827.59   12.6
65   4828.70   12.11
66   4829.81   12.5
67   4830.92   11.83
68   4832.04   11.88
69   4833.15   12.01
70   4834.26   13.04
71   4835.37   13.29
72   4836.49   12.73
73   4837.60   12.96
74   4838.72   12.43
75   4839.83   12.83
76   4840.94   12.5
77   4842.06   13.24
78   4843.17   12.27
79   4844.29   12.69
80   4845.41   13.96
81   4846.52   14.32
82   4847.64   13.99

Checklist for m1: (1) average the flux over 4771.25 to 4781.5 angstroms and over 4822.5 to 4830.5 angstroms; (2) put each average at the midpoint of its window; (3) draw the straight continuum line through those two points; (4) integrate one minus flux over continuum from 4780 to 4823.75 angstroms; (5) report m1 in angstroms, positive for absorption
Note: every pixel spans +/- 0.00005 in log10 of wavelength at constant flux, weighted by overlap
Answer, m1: -3.6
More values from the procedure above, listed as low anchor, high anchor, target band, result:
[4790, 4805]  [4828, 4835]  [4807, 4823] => -1.07 angstroms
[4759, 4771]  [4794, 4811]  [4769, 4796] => 2.68 angstroms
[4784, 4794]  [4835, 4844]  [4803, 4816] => -1.51 angstroms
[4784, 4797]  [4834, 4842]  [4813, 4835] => -0.46 angstroms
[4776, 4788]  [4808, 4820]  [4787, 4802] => -0.88 angstroms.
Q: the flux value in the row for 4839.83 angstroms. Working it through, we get 12.83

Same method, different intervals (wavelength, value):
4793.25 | 12.43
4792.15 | 12.22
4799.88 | 11.75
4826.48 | 13.06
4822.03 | 13.76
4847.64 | 13.99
